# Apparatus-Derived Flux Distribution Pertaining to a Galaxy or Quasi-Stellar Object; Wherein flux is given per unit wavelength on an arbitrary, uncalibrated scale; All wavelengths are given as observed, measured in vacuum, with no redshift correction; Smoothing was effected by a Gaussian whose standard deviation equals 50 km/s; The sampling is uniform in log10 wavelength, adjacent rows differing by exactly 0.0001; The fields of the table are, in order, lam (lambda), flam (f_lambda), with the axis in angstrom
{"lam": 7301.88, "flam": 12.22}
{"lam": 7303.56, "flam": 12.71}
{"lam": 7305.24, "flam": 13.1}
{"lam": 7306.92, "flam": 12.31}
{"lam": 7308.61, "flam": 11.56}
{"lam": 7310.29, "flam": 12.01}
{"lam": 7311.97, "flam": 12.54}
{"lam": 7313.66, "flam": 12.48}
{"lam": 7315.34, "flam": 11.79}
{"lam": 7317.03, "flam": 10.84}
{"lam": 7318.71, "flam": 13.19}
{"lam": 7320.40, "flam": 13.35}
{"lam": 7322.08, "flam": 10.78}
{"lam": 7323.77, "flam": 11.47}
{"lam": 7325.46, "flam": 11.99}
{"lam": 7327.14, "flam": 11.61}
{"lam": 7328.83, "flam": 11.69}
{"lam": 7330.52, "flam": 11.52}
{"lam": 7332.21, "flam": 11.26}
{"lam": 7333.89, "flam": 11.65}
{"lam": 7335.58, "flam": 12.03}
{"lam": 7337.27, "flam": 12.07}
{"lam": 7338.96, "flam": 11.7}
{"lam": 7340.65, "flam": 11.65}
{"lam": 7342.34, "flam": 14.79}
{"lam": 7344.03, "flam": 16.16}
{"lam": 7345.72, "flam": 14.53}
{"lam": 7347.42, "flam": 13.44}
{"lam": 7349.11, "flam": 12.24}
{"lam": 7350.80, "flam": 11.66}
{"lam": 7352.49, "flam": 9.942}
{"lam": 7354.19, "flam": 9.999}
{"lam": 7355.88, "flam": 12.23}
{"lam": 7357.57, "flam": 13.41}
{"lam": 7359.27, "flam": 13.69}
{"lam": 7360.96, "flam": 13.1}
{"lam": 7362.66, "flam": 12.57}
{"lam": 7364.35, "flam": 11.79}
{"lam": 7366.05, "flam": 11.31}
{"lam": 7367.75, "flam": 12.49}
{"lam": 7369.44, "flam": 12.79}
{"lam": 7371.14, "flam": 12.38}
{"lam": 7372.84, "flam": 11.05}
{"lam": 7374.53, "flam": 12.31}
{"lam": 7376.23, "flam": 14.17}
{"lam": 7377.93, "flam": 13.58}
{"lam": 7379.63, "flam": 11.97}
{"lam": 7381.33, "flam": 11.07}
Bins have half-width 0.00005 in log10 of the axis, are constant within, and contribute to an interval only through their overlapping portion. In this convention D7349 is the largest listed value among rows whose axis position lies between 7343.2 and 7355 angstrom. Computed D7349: 16.16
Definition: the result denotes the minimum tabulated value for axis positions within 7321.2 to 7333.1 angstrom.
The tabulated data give 10.78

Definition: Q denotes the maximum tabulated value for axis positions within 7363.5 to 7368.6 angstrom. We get 12.49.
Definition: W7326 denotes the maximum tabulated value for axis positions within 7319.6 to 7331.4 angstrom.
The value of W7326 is 13.35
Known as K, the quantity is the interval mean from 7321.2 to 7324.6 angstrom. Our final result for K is 11.2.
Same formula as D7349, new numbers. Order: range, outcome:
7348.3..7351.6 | 12.24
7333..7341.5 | 12.07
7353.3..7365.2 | 13.69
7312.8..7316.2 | 12.48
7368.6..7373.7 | 12.79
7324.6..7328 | 11.99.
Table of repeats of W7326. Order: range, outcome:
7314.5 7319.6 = 13.19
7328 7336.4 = 12.03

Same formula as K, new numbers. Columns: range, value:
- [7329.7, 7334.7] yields 11.5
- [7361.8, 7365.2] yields 12.2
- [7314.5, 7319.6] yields 11.9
